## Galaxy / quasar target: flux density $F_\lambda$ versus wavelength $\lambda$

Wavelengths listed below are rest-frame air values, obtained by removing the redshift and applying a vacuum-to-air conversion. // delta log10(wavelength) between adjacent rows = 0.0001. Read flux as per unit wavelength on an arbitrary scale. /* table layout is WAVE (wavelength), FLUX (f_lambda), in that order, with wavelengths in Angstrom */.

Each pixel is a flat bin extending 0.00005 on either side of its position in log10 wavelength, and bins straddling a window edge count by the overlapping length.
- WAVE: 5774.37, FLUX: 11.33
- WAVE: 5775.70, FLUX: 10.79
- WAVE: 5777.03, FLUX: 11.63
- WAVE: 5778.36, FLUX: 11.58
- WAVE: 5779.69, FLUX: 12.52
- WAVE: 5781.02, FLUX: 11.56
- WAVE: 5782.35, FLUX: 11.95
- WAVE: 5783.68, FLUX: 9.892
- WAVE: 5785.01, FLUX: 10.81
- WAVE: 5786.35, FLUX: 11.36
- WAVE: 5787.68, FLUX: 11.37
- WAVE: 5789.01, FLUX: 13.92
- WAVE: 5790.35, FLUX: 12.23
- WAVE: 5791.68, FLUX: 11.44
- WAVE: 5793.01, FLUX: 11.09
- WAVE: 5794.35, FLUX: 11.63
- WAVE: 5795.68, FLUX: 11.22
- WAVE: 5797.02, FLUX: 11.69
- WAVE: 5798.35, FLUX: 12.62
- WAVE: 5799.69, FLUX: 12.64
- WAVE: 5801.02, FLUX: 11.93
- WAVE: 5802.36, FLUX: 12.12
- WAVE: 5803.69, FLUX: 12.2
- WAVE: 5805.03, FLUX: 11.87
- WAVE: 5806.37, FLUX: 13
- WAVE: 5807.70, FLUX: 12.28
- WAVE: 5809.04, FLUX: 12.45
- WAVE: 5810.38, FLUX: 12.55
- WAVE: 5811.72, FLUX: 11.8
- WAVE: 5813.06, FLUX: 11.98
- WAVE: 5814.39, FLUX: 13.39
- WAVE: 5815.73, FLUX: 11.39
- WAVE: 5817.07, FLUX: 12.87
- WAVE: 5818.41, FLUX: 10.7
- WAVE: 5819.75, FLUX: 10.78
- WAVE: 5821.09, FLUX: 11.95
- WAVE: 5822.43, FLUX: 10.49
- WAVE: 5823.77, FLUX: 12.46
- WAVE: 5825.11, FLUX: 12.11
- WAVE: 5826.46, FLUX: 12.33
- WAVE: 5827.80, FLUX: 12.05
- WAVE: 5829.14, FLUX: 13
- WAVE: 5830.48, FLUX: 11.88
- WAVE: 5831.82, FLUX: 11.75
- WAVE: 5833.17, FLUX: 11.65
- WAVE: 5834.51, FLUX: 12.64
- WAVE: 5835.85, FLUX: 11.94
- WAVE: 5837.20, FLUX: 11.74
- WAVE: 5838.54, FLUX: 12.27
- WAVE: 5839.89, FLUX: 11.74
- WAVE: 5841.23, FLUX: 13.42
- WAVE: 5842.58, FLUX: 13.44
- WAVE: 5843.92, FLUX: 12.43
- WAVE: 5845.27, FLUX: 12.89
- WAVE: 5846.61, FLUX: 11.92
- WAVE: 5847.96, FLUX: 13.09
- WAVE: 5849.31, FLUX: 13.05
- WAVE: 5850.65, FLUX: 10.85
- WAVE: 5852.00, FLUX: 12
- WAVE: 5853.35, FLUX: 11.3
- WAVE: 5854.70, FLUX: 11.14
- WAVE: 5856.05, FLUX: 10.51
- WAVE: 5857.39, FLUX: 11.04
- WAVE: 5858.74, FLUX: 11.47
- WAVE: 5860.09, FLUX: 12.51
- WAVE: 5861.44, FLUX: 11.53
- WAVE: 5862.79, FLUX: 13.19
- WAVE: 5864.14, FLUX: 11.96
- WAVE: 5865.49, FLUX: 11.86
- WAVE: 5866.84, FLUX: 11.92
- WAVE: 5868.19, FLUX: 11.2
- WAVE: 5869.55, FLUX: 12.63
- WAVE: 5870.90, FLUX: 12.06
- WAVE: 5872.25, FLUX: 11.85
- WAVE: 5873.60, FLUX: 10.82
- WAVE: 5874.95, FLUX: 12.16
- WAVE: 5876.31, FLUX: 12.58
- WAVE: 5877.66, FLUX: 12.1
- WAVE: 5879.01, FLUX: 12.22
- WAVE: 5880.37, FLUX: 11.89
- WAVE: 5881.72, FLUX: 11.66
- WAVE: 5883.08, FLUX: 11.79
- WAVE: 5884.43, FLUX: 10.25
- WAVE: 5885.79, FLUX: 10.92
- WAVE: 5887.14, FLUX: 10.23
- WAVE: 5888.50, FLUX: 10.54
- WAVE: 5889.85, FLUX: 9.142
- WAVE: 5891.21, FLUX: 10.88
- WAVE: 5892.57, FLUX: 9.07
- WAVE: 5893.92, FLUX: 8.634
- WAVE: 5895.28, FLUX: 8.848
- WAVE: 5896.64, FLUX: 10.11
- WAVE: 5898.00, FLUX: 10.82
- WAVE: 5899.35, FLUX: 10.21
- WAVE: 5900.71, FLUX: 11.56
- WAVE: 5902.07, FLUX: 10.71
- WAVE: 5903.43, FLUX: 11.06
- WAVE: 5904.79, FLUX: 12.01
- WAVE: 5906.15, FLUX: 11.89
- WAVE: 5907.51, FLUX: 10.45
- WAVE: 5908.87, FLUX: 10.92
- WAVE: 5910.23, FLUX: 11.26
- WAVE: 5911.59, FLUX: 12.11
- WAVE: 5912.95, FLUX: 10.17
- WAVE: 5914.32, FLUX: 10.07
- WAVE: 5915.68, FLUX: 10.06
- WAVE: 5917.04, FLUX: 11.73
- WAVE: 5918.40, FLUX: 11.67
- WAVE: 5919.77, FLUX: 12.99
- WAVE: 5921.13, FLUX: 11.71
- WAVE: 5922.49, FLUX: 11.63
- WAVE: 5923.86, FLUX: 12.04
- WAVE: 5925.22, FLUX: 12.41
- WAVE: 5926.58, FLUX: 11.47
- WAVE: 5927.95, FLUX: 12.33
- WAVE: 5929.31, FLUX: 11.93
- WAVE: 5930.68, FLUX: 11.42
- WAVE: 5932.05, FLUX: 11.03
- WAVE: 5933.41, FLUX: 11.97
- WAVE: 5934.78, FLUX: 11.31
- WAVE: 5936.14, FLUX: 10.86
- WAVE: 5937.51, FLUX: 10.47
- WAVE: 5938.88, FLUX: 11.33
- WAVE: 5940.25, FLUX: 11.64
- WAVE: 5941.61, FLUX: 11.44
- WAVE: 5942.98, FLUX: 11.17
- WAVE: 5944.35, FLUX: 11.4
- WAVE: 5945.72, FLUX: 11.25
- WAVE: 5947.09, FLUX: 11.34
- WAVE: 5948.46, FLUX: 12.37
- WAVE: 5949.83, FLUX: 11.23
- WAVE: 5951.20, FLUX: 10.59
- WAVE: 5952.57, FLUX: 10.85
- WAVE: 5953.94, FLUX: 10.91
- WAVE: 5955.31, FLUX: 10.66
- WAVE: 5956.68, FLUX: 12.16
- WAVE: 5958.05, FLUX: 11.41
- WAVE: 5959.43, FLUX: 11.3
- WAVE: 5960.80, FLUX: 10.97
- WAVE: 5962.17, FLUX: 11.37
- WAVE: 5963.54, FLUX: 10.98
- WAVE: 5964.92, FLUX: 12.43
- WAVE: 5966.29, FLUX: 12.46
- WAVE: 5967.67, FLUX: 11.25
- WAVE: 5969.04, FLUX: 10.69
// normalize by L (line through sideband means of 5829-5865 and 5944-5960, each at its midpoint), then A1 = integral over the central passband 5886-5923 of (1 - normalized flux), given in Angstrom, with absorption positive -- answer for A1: 2.79 Angstrom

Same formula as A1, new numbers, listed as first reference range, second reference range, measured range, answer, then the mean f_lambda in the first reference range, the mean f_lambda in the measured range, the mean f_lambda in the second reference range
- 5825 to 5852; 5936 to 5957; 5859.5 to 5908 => 2.68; 12.3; 11.2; 11.2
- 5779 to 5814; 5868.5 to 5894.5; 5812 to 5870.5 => -2.51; 11.9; 12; 11.1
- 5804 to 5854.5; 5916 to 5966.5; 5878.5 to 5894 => 1.52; 12.1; 10.7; 11.5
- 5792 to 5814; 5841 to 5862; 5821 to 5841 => 0.01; 12.1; 12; 12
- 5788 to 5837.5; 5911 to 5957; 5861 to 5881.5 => -0.46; 12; 12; 11.4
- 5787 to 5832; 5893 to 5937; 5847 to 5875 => -0.49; 12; 11.8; 11.2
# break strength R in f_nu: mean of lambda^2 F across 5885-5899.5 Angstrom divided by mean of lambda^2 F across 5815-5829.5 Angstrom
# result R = 0.86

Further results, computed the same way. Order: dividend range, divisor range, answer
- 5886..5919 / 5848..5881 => 0.91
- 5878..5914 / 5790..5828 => 0.92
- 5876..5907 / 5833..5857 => 0.91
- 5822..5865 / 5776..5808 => 1.04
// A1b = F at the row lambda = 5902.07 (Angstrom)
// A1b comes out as 10.71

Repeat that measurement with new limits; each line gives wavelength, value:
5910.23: 11.26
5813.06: 11.98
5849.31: 13.05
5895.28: 8.848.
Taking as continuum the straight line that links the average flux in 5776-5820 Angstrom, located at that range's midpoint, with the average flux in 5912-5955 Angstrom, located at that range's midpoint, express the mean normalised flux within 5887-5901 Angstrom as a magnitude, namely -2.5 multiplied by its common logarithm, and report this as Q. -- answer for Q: 0.16 mag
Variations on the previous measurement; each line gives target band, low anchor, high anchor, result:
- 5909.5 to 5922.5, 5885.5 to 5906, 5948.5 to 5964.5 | -0.07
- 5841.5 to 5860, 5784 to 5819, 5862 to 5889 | -0.02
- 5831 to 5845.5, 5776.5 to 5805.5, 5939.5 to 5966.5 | -0.06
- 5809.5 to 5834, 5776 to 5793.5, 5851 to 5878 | -0.02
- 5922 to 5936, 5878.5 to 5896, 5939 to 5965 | -0.07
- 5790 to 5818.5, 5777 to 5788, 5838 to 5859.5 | -0.04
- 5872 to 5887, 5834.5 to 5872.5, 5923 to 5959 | 0.02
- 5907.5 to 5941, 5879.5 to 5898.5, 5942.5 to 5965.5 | -0.05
